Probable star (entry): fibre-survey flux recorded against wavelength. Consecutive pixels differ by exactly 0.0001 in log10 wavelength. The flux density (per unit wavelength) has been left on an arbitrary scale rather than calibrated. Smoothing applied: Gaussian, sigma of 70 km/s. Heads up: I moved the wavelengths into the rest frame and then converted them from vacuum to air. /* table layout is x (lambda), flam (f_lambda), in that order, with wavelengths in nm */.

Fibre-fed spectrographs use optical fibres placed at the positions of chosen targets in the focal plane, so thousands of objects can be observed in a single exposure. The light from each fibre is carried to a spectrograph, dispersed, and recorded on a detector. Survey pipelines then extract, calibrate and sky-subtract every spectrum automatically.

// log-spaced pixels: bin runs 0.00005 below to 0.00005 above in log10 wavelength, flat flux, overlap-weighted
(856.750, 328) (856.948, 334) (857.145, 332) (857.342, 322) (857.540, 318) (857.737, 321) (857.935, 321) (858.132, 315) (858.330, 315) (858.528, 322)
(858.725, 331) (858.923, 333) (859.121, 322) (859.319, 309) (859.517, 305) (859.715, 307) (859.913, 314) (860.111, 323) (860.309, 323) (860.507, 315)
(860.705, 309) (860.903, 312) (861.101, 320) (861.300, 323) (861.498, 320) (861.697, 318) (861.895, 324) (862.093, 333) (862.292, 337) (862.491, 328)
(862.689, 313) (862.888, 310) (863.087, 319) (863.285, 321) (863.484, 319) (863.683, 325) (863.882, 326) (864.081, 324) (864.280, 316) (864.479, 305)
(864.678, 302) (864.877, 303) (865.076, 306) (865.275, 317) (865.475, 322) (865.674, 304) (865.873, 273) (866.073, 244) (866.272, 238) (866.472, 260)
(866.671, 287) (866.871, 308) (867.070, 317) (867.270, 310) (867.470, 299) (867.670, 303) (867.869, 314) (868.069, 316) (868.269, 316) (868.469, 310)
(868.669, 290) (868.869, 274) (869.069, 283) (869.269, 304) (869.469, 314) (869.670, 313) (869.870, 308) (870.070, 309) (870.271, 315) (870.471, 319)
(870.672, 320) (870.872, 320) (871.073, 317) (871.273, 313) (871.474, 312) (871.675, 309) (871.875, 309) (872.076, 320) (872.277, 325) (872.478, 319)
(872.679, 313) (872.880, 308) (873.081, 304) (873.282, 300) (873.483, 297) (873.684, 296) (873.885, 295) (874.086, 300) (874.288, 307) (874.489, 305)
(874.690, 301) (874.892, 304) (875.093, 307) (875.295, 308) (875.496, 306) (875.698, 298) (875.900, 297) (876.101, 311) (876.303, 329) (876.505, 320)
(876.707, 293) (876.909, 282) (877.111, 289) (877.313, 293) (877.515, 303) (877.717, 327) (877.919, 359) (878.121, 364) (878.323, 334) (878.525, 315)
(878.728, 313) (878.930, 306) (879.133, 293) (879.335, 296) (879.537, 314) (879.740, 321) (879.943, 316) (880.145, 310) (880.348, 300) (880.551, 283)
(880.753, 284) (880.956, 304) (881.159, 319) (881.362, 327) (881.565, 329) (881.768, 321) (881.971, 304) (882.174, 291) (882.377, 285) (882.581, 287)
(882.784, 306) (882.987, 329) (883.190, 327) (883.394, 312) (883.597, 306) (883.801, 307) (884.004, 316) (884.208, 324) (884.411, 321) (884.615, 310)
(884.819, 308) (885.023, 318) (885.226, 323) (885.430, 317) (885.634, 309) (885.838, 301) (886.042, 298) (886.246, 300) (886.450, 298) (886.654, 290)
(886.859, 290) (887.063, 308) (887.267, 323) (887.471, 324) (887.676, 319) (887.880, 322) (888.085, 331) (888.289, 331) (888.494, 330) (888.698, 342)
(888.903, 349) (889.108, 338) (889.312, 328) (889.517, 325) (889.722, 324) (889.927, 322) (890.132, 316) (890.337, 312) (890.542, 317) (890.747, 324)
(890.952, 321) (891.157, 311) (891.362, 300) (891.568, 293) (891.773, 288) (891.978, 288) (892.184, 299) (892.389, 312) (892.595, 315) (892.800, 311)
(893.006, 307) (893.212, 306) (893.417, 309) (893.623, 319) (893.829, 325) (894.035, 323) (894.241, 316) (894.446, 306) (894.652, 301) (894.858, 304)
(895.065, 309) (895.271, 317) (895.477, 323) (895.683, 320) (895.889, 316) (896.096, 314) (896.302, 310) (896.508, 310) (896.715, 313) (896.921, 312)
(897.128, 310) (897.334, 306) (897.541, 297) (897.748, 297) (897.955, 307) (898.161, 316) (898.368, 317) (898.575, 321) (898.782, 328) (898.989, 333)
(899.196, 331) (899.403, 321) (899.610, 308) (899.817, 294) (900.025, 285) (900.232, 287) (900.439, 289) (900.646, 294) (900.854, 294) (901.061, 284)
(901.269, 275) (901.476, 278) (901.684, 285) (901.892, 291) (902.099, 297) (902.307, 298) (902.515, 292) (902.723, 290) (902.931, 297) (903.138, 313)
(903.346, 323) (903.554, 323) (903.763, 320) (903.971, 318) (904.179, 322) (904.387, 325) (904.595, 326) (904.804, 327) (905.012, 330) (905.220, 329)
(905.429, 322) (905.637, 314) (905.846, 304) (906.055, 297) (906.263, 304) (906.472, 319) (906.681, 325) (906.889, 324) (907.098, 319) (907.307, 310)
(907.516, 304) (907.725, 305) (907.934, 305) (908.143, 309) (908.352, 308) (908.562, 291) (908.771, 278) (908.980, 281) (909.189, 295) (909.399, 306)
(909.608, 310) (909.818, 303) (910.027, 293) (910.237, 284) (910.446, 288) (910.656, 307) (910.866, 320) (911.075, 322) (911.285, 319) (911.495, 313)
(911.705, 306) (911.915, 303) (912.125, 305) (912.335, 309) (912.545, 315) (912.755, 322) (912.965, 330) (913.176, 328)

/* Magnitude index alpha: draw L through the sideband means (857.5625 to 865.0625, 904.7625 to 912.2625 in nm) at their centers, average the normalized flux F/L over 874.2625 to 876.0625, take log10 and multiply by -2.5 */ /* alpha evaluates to 0.04 mag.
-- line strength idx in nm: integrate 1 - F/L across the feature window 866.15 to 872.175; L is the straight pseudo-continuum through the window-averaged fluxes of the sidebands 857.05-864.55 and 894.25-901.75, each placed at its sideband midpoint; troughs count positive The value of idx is 0.24 nm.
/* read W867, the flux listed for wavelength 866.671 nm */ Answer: 287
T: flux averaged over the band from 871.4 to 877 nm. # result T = 306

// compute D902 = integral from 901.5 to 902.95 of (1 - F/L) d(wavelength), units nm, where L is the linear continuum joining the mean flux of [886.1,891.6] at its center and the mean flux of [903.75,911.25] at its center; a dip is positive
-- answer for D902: 0.09 nm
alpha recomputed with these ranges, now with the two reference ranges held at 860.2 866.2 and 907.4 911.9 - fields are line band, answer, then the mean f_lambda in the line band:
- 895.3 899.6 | -0.03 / 315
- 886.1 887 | 0.05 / 295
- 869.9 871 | -0.01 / 316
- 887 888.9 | -0.07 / 327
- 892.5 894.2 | -0.03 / 314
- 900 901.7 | 0.07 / 286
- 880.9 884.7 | -0.01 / 312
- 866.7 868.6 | 0.01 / 309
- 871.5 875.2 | 0.01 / 307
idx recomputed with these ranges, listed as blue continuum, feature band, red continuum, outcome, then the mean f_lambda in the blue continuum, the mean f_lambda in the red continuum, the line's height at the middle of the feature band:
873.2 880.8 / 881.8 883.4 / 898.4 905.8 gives 0.01 nm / 307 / 308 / 308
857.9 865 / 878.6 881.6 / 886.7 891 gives 0.13 nm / 318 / 323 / 322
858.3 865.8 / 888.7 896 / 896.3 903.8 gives -0.19 nm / 318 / 304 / 307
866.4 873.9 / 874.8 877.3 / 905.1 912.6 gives 0.03 nm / 307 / 307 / 307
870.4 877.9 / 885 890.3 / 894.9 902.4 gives -0.20 nm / 308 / 305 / 306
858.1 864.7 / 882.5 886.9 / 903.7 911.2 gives 0.07 nm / 319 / 310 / 314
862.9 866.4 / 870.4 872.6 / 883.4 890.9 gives -0.06 nm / 304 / 317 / 308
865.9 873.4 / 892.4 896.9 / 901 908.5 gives -0.09 nm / 303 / 309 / 307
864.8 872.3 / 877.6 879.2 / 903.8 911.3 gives -0.12 nm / 303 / 310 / 305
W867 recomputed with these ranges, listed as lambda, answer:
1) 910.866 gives 320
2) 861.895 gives 324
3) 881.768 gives 321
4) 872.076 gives 320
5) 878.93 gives 306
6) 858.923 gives 333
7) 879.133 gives 293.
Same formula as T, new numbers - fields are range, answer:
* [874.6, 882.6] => 309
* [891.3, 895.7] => 309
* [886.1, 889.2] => 319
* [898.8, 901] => 304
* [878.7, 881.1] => 303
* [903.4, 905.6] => 324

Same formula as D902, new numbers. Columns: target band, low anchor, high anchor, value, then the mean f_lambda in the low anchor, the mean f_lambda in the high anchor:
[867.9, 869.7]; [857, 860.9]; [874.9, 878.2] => 0.07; 319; 311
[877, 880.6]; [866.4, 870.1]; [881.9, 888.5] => -0.07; 302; 311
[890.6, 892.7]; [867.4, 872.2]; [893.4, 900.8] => 0.03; 309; 311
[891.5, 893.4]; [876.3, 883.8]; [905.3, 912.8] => 0.04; 310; 307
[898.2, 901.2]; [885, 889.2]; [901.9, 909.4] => 0.06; 317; 310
